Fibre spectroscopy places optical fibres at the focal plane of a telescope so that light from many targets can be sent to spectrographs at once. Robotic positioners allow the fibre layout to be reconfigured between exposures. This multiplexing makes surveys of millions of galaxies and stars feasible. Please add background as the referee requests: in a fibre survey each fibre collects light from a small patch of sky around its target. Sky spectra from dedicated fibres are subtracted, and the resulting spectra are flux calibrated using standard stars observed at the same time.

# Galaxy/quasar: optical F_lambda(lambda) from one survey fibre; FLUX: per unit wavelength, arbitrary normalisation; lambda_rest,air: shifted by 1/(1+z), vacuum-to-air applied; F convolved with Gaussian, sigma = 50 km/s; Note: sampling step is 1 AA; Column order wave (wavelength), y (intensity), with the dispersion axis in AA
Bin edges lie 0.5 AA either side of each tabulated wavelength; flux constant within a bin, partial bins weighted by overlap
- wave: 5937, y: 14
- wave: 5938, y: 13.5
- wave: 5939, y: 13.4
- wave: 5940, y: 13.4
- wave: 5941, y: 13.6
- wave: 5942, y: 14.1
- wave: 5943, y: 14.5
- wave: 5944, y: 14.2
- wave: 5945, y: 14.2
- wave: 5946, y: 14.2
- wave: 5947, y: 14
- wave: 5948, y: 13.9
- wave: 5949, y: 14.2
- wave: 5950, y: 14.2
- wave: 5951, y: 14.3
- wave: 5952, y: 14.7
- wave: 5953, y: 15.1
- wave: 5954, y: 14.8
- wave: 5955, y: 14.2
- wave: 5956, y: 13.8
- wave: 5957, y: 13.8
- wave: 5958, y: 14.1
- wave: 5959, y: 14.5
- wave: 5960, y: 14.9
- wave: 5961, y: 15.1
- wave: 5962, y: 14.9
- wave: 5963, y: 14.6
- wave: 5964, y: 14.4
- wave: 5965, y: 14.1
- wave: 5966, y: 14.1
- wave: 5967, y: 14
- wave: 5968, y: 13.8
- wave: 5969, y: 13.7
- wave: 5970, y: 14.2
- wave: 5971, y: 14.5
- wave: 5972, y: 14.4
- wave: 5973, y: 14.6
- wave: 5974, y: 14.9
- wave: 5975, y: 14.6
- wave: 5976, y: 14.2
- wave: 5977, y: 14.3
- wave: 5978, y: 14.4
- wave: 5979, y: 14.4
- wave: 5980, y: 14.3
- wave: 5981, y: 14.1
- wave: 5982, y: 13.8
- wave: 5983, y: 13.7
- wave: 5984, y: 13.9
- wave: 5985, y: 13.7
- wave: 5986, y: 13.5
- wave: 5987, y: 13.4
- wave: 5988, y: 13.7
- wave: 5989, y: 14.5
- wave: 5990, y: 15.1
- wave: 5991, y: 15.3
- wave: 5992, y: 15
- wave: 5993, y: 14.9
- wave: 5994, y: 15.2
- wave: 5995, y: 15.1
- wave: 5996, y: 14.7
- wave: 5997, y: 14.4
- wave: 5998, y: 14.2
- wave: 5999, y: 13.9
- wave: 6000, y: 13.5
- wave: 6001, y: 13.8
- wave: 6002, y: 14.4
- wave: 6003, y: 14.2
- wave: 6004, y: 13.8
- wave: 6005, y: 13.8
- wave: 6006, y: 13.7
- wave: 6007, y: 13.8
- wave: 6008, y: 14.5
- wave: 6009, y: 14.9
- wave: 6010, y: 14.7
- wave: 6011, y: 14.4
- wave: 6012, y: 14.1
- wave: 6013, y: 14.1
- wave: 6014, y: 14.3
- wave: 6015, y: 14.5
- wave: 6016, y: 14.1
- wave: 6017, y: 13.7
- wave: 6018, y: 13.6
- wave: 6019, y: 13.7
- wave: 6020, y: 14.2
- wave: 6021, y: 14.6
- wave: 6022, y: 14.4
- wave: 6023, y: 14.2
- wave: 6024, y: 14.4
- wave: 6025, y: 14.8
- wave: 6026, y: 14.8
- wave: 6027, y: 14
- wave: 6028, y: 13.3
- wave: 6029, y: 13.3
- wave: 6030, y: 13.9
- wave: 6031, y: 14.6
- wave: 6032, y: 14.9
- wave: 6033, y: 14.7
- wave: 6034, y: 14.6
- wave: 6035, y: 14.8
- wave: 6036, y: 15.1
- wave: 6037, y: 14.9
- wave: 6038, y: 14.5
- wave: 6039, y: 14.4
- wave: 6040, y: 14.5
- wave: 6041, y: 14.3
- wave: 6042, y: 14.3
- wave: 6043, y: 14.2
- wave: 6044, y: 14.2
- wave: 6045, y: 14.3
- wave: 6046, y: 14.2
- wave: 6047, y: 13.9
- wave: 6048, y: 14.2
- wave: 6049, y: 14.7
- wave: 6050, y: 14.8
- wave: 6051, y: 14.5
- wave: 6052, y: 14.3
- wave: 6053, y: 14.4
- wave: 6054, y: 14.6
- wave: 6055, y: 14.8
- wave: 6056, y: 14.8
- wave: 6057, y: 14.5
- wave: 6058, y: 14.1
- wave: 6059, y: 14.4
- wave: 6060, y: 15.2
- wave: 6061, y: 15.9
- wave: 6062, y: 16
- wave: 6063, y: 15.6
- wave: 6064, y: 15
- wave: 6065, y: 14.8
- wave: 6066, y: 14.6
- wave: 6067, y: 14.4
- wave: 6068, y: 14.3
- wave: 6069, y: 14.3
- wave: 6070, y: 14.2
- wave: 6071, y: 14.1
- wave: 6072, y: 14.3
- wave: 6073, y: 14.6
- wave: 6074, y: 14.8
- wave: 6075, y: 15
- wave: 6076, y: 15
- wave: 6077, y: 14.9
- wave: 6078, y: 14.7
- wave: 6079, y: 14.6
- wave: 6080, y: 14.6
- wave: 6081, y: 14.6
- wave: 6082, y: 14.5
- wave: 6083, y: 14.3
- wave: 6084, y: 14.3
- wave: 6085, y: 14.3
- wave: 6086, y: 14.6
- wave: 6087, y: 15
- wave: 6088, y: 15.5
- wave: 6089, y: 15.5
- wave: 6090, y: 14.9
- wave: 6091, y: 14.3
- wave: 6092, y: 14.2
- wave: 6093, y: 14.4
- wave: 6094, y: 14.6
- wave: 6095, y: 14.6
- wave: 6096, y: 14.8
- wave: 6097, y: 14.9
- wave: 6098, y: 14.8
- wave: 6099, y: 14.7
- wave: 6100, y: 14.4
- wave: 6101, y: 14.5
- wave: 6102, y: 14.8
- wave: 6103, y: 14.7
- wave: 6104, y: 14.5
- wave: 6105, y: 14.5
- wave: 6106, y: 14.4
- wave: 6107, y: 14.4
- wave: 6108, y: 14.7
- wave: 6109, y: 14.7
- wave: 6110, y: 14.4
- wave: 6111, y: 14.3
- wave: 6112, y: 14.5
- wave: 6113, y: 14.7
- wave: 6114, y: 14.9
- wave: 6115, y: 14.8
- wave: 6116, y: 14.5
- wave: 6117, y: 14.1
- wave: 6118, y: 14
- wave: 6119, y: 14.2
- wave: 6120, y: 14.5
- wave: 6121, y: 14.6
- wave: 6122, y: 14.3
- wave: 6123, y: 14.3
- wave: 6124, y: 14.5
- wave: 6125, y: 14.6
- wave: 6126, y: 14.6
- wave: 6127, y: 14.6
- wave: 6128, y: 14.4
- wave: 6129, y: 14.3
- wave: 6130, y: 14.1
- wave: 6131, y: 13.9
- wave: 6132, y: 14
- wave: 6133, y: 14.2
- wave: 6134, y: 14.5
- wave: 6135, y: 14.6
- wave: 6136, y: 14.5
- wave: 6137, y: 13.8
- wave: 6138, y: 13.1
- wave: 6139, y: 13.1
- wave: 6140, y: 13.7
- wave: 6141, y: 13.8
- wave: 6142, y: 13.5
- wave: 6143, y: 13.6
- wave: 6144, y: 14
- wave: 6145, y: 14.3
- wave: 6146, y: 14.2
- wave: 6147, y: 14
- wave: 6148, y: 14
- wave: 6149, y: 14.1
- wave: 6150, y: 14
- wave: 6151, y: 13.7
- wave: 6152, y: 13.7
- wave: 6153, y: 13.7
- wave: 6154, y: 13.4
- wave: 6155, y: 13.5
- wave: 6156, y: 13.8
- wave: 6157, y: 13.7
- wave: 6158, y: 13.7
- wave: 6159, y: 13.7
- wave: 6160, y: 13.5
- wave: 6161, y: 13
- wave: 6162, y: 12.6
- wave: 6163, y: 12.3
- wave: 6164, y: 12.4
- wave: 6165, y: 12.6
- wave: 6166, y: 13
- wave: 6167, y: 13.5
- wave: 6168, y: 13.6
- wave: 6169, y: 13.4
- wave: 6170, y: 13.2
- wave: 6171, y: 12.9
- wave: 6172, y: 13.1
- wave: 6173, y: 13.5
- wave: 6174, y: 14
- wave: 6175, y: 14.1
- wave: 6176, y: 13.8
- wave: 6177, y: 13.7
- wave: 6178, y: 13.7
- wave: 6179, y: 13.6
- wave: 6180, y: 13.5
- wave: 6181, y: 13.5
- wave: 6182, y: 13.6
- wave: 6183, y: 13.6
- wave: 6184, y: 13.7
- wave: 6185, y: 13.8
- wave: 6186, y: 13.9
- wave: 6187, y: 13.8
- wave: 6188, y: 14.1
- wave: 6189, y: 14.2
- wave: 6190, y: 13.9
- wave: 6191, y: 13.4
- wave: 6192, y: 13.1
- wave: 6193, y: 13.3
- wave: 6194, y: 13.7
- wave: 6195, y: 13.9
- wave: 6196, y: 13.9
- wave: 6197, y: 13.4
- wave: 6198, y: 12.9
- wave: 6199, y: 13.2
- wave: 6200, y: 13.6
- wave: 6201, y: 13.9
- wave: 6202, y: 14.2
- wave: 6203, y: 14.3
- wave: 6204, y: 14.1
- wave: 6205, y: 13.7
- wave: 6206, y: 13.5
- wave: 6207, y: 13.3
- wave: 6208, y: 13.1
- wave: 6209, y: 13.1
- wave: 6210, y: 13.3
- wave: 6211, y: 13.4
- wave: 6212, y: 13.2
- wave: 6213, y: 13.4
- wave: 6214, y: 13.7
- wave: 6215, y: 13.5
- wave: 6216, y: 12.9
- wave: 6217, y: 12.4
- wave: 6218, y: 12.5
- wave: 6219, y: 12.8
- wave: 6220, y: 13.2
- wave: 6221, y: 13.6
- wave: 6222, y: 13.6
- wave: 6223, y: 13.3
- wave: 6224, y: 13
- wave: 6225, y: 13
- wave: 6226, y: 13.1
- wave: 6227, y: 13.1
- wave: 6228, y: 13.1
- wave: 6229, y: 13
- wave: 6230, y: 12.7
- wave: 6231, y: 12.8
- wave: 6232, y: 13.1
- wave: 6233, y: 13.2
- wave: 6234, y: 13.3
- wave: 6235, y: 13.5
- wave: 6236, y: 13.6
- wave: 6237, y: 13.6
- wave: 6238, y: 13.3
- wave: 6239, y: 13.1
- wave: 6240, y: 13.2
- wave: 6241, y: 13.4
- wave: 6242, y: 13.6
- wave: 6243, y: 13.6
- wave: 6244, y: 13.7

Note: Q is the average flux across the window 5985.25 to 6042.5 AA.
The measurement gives 14.3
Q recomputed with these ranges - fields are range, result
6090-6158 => 14.2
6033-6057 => 14.5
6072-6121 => 14.6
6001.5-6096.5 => 14.5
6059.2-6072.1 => 14.8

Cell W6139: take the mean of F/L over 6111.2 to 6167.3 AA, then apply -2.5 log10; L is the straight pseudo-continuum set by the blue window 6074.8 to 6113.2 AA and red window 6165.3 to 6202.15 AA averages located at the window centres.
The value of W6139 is 0.02 mag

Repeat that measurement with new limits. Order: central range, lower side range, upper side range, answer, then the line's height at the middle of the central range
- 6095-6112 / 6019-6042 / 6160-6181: -0.06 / 13.8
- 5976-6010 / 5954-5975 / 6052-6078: 0.02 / 14.5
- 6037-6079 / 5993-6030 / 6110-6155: -0.03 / 14.2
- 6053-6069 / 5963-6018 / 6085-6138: -0.03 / 14.4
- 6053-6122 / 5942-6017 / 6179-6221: -0.06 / 13.9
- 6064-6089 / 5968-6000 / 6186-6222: -0.05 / 14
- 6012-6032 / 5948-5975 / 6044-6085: 0.03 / 14.5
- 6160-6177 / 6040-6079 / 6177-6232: 0.04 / 13.7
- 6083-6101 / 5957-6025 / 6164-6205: -0.06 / 13.9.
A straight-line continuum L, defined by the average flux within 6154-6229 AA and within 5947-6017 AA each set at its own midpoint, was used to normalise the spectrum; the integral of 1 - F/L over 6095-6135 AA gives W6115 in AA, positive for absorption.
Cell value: -2.2 AA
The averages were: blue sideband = 14.3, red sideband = 13.4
